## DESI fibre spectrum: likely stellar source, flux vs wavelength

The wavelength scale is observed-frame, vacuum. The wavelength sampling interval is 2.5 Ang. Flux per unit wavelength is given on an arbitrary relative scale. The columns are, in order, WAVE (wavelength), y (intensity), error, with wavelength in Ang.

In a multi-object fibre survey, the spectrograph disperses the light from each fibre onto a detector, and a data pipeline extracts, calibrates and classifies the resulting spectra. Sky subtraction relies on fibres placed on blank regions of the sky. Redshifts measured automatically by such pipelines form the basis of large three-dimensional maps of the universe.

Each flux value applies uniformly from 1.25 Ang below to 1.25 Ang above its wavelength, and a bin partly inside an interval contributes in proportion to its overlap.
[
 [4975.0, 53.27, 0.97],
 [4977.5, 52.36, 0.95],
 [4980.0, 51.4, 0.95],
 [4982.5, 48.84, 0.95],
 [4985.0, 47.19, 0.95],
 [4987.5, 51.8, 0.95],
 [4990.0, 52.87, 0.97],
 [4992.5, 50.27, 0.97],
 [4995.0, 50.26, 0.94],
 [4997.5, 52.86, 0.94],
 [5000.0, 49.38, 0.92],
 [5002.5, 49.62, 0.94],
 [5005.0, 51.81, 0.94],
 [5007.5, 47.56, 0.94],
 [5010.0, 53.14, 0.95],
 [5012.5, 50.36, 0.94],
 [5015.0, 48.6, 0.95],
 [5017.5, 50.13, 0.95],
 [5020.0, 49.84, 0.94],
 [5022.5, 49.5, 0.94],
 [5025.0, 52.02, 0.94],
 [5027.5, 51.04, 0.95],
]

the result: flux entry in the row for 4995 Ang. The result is 50.26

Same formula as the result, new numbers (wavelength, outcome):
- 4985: 47.19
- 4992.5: 50.27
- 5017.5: 50.13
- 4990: 52.87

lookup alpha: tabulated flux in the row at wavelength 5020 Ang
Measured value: 49.84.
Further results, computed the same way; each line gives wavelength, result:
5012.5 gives 50.36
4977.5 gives 52.36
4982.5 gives 48.84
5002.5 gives 49.62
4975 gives 53.27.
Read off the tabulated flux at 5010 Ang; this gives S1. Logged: 53.14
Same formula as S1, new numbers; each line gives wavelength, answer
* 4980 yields 51.4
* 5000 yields 49.38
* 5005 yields 51.81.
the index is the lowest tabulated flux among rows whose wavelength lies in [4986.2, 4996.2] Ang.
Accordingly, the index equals 50.26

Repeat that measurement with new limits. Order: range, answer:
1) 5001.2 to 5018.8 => 47.56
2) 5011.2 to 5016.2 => 48.6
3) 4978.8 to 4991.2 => 47.19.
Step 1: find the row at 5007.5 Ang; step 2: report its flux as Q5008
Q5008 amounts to 47.56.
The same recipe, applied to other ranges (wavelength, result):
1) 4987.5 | 51.8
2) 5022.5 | 49.5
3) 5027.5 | 51.04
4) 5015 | 48.6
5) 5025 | 52.02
